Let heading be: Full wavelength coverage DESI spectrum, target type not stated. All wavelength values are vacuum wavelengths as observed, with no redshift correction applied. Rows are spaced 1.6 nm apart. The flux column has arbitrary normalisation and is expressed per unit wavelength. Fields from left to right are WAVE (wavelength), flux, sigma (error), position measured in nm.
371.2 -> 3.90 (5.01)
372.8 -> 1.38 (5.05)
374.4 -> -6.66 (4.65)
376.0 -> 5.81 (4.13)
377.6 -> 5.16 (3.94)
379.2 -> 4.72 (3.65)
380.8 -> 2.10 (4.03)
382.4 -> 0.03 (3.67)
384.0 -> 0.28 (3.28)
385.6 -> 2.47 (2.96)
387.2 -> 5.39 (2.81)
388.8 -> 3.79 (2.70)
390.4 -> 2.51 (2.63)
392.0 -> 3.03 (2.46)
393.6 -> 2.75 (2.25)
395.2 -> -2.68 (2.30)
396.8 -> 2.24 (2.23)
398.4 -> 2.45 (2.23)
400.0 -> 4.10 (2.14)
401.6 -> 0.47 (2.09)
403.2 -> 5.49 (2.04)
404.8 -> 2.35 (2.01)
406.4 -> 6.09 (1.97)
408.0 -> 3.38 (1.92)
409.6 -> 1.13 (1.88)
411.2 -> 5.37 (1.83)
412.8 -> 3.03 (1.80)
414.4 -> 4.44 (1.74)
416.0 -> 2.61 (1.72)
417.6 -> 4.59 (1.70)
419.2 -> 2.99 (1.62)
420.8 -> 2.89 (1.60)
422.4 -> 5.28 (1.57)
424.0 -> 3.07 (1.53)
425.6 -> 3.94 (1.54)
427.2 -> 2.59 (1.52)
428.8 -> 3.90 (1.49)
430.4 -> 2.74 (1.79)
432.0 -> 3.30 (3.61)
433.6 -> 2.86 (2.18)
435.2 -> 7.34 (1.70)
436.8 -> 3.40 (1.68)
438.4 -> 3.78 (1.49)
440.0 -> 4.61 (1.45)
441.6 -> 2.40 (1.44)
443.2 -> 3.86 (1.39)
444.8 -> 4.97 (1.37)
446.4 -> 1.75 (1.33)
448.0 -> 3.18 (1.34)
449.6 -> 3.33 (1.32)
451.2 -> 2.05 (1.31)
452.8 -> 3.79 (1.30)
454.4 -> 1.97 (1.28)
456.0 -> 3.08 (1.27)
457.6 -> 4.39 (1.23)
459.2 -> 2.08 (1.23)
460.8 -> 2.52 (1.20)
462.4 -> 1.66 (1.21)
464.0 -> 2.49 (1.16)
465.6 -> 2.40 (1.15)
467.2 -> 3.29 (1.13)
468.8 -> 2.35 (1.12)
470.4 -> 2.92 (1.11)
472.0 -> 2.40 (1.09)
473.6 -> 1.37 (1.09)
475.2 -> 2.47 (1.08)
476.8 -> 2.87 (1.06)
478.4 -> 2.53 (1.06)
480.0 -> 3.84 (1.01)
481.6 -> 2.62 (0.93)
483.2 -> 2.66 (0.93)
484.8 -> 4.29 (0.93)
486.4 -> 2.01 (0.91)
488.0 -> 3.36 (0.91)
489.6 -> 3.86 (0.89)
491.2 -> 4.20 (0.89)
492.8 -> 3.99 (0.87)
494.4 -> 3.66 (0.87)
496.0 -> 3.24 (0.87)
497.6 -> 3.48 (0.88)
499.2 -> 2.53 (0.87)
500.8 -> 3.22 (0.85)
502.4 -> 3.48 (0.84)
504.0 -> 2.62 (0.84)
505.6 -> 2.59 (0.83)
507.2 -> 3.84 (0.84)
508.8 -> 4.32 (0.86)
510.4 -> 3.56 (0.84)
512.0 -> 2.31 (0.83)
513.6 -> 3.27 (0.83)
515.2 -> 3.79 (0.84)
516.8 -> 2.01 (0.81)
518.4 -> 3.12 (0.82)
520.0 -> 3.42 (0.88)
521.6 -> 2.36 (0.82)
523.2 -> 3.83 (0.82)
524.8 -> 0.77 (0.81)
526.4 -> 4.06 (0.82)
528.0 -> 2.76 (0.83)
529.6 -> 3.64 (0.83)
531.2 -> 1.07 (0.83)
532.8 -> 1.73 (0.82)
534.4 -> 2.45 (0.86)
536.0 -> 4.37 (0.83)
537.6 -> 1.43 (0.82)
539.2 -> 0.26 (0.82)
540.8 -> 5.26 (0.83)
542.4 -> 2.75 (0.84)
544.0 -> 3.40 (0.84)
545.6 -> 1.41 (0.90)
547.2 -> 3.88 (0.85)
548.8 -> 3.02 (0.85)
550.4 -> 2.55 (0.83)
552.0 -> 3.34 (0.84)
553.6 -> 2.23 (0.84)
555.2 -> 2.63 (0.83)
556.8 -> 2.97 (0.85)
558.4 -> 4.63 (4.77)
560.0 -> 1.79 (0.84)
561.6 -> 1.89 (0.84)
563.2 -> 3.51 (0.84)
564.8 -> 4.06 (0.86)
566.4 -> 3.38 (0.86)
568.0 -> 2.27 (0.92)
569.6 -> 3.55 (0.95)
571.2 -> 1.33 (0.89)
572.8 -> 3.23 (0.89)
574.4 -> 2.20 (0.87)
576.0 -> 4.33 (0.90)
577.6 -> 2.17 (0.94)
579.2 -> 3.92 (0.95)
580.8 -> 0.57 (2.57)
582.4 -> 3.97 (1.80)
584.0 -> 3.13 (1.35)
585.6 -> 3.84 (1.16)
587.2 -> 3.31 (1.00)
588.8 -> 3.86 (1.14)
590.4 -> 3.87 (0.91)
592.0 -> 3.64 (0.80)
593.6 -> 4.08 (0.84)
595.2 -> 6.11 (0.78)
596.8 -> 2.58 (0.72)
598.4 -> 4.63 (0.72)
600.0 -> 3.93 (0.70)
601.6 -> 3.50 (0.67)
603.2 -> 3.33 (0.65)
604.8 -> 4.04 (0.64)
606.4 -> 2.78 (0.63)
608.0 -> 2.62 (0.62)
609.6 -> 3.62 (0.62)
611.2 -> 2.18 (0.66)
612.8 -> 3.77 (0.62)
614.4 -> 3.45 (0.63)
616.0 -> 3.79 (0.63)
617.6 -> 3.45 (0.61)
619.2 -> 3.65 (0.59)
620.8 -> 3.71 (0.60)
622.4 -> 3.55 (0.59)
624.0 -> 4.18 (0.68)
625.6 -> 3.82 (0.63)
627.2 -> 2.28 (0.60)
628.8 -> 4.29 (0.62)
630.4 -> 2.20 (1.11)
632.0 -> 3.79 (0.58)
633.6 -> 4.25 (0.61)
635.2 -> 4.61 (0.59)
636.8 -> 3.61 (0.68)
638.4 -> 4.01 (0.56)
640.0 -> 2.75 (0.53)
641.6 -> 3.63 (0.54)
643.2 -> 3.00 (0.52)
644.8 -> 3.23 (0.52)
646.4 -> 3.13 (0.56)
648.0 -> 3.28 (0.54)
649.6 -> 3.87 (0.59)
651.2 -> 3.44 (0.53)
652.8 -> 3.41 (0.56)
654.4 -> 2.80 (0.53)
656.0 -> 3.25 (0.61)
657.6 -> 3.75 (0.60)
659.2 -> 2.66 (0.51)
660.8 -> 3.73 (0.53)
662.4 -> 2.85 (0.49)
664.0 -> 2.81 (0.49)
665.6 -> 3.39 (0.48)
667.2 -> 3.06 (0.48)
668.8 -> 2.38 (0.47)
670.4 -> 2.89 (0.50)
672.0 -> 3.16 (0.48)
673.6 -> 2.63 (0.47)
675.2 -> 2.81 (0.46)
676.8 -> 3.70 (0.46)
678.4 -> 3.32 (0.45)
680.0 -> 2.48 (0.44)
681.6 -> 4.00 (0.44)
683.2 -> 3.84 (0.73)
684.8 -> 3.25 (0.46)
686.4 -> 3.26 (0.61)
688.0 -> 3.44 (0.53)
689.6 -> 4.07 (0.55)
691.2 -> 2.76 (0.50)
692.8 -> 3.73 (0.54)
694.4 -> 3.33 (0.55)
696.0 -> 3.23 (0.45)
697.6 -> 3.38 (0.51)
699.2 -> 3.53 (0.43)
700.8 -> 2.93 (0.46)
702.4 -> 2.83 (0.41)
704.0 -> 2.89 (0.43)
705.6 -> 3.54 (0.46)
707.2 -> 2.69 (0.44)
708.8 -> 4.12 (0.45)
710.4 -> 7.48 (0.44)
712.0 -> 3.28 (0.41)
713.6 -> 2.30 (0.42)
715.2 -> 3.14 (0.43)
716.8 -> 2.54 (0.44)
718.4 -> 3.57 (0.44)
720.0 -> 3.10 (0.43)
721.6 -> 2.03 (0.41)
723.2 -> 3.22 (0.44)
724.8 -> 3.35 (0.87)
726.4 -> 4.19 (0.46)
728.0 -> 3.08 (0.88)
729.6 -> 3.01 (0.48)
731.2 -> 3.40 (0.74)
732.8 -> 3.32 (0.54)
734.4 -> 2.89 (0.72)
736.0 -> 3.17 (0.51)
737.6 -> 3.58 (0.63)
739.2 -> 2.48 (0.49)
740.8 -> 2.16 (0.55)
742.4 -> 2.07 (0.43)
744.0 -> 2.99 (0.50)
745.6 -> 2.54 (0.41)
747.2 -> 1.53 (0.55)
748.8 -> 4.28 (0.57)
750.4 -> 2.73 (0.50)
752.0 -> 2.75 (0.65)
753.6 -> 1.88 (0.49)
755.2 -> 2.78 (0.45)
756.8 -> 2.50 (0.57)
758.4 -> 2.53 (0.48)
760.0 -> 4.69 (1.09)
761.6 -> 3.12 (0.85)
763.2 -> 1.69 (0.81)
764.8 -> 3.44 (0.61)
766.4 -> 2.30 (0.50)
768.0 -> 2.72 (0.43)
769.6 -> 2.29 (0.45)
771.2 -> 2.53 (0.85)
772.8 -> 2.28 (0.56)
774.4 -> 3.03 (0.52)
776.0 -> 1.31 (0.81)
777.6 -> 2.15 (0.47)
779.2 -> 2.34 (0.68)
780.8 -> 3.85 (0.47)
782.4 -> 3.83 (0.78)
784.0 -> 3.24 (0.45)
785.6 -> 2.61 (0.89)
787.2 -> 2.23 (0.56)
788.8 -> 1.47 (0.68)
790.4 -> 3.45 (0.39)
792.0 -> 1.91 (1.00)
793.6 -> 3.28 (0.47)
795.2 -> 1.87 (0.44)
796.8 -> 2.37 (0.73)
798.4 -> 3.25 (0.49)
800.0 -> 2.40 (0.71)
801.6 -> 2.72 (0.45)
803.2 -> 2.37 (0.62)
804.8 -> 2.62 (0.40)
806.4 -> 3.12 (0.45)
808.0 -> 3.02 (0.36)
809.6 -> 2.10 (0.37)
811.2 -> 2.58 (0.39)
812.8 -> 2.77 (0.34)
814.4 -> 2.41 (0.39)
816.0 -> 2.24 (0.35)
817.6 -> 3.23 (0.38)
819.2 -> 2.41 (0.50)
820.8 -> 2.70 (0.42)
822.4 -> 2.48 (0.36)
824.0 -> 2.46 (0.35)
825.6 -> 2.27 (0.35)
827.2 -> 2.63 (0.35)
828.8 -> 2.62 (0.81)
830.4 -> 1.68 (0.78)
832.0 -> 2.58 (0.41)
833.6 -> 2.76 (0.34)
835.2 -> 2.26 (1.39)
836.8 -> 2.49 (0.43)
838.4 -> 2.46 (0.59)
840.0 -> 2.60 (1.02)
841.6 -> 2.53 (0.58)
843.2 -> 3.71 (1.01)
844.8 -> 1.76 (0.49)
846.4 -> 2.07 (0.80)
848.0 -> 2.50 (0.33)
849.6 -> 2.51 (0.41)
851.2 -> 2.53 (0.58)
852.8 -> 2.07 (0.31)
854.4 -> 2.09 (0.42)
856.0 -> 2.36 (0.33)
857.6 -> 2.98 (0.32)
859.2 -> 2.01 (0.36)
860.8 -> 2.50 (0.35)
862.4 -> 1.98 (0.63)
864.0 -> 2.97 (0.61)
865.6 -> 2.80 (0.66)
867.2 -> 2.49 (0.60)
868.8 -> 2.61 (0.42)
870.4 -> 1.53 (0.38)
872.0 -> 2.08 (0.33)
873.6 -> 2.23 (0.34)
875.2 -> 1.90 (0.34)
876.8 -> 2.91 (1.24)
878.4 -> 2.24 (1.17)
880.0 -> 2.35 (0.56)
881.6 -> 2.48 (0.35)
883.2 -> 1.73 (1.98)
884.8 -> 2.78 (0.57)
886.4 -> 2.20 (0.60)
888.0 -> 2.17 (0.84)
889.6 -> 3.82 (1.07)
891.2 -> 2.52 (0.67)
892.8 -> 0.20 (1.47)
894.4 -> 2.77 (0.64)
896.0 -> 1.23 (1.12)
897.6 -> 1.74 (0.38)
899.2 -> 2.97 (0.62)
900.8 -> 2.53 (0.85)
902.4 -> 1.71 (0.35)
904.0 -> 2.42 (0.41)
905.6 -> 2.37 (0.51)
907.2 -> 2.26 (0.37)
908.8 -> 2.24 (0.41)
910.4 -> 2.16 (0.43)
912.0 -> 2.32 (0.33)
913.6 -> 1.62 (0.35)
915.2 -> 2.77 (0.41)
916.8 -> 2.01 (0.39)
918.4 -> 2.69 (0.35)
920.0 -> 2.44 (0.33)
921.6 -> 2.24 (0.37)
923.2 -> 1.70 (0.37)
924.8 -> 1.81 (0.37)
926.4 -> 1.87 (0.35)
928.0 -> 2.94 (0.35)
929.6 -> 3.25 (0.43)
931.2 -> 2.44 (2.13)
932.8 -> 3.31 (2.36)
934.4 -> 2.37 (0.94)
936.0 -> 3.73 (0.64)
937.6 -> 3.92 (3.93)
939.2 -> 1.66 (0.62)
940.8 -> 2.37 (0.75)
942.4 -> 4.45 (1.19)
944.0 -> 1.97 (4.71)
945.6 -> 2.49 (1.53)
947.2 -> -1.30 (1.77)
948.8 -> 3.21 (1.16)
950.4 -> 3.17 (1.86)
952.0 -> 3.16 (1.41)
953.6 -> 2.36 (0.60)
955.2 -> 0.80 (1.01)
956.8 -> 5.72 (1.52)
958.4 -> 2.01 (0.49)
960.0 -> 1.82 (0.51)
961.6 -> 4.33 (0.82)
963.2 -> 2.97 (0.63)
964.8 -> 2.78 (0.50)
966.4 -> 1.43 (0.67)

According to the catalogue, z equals 0.08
